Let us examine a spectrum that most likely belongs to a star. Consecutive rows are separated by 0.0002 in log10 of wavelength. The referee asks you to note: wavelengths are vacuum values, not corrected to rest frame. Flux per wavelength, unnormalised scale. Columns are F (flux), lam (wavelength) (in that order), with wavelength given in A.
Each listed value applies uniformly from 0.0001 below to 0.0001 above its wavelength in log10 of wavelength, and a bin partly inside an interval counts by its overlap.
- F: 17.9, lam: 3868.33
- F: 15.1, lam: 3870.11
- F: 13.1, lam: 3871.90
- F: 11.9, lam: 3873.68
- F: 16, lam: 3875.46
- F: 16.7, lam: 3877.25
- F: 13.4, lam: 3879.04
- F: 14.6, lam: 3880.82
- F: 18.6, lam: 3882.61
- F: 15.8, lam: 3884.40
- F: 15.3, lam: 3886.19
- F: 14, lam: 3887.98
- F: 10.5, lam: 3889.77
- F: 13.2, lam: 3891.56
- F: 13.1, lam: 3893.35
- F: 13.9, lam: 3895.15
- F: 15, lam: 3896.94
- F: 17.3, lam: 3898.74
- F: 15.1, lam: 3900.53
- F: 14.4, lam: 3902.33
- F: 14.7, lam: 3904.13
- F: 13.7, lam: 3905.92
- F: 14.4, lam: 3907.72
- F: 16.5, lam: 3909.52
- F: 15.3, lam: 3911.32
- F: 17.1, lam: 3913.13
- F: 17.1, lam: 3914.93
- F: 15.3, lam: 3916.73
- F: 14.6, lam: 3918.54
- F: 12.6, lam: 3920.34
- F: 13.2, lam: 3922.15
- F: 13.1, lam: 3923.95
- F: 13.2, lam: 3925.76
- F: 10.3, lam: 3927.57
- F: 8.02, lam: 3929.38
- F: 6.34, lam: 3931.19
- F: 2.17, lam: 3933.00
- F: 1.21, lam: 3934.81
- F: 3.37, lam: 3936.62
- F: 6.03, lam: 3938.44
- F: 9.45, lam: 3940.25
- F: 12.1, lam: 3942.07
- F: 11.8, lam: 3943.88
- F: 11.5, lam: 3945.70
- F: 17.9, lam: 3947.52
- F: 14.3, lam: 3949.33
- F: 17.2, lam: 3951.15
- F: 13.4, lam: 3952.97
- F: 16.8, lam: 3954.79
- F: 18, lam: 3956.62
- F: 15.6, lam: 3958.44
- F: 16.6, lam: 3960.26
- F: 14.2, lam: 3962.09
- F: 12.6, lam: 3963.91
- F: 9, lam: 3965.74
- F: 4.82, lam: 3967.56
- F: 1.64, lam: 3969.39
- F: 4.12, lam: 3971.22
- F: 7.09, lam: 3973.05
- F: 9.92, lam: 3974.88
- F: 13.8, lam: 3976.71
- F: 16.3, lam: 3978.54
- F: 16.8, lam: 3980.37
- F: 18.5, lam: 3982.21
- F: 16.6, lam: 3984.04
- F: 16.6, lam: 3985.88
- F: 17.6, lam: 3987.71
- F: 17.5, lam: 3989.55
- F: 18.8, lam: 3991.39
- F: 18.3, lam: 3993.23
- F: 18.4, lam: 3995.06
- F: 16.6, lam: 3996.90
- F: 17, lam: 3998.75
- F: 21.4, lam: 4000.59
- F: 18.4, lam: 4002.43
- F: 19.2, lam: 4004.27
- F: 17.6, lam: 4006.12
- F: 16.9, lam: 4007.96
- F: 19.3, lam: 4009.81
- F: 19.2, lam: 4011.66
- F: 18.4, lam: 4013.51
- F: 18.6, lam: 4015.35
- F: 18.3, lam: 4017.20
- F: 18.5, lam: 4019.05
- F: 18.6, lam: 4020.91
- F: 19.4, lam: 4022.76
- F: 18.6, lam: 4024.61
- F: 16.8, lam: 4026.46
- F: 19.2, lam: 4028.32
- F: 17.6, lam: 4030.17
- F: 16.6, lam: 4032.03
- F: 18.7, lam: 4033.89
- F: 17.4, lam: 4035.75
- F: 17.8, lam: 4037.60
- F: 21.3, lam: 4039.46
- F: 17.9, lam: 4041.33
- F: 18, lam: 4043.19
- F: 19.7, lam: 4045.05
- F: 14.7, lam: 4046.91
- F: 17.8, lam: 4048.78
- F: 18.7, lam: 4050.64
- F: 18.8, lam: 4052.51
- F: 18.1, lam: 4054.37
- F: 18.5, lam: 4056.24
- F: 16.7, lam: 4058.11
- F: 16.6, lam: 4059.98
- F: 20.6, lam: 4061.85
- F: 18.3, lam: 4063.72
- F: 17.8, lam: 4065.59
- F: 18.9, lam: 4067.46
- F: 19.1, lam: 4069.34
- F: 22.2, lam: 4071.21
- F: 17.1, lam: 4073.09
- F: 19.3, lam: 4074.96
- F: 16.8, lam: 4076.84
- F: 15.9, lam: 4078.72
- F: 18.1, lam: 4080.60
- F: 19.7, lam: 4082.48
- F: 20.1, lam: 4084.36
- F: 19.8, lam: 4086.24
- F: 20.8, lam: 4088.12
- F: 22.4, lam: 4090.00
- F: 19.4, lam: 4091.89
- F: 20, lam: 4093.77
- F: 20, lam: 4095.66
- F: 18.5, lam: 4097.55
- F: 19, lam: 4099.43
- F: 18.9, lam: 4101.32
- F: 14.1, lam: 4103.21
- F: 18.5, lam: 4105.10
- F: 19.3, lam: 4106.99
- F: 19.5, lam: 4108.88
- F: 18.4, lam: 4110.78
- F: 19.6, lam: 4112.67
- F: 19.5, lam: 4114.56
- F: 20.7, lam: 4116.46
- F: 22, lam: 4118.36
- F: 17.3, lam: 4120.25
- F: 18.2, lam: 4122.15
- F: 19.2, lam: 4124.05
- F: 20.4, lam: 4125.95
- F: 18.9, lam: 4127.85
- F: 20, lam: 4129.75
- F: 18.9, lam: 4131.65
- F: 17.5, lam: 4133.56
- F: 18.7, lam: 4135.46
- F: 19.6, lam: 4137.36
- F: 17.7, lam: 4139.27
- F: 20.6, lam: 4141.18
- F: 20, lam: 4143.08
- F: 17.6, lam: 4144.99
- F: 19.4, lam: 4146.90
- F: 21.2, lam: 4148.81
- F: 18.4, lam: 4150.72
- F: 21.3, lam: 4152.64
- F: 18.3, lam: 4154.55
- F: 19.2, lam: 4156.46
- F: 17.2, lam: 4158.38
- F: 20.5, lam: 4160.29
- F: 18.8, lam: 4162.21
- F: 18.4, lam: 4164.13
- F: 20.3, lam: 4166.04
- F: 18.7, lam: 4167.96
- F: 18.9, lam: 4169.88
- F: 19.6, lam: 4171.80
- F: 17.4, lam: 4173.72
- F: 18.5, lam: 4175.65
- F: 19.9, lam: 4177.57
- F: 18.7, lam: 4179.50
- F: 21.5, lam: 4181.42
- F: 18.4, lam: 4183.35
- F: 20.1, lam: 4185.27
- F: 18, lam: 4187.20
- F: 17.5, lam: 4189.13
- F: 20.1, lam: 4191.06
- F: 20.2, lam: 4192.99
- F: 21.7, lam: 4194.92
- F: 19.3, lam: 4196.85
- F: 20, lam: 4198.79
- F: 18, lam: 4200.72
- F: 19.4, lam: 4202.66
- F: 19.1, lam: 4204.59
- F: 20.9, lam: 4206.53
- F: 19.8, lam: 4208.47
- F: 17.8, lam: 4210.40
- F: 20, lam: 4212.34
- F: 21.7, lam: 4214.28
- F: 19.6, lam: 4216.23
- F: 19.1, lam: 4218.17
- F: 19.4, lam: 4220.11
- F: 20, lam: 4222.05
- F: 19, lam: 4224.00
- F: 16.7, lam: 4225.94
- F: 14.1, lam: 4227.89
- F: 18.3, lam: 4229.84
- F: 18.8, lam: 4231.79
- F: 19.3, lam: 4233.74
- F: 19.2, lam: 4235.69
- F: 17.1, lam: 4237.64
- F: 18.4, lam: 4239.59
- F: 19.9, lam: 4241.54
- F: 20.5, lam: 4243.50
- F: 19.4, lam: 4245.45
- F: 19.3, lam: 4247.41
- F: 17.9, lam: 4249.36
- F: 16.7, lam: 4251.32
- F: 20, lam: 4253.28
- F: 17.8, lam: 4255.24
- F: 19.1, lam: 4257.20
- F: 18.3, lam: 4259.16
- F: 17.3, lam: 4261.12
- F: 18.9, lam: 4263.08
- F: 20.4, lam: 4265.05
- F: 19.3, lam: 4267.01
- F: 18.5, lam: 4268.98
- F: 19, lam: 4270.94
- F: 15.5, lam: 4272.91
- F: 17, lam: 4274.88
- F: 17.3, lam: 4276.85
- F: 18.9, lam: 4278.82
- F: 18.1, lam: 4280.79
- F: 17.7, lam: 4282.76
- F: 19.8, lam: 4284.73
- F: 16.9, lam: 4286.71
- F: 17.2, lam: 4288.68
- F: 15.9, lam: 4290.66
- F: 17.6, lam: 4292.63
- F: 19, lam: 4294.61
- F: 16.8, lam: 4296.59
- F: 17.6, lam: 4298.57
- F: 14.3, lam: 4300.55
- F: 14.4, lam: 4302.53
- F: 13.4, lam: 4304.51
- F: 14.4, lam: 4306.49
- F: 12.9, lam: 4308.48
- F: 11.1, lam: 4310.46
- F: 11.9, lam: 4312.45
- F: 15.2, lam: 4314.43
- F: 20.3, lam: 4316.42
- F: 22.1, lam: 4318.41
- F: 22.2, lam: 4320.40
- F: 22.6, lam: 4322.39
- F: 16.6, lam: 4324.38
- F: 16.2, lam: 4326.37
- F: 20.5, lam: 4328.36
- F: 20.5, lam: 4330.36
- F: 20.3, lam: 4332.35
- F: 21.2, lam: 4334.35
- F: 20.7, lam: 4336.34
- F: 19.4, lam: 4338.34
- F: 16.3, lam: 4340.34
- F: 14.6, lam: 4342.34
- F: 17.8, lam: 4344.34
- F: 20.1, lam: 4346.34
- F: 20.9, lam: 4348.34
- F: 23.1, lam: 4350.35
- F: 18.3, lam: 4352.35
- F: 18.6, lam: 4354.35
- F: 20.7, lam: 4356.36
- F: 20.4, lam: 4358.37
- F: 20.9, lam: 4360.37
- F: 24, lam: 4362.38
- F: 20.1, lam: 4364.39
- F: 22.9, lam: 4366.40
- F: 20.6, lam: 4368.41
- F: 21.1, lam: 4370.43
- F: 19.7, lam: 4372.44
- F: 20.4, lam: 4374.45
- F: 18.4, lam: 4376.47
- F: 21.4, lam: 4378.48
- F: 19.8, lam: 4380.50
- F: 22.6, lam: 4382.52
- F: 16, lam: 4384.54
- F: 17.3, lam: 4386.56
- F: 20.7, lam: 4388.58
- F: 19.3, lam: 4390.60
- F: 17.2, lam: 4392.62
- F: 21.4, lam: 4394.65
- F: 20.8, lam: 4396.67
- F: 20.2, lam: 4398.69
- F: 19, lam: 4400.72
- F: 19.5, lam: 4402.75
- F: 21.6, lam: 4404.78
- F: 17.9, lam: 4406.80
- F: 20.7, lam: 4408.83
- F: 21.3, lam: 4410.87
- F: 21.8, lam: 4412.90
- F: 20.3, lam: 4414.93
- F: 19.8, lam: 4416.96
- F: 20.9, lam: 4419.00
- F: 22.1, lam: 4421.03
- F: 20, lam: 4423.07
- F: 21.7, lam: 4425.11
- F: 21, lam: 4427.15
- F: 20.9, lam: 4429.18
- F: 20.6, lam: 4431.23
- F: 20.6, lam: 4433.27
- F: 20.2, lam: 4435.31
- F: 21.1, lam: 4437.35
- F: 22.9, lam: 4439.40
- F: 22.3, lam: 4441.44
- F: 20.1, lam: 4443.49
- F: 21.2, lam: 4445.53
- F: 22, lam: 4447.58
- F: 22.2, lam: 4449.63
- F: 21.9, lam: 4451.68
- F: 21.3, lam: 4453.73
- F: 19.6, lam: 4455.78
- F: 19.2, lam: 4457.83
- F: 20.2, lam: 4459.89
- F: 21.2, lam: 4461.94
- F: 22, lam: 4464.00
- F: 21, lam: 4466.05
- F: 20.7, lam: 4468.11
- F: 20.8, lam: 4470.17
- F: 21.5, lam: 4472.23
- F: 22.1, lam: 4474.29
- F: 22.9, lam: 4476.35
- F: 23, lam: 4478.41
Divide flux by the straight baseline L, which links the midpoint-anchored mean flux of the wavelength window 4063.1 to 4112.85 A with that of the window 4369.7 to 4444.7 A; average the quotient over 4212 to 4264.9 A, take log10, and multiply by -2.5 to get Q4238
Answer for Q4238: 0.05 mag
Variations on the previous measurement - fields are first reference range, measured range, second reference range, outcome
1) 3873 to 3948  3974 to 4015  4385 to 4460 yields -0.23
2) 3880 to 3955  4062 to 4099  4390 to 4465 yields -0.24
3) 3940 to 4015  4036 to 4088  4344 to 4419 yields -0.15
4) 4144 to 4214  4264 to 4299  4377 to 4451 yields 0.11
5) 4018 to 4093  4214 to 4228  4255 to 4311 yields -0.08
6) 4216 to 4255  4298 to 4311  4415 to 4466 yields 0.35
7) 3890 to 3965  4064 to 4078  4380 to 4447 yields -0.23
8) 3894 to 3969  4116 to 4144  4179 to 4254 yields -0.13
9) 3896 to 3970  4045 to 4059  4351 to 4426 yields -0.22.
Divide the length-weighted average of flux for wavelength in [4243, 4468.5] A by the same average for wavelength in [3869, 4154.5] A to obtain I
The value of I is 1.2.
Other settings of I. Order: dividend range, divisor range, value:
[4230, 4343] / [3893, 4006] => 1.32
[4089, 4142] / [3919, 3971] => 1.76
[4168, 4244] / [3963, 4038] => 1.19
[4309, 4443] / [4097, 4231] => 1.04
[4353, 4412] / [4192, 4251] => 1.05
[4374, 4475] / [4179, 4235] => 1.07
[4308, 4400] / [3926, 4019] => 1.41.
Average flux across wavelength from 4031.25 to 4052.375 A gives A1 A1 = 18.1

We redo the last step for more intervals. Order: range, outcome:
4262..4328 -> 17.3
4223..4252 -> 18.3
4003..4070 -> 18.3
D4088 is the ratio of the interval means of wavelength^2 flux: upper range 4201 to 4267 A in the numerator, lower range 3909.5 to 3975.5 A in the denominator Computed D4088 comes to 1.9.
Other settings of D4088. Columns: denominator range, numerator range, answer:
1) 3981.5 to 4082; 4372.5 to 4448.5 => 1.34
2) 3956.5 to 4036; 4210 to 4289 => 1.31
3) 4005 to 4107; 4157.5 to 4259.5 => 1.11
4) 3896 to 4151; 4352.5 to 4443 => 1.47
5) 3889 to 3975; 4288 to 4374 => 1.86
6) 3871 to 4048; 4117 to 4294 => 1.44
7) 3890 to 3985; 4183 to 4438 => 1.83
